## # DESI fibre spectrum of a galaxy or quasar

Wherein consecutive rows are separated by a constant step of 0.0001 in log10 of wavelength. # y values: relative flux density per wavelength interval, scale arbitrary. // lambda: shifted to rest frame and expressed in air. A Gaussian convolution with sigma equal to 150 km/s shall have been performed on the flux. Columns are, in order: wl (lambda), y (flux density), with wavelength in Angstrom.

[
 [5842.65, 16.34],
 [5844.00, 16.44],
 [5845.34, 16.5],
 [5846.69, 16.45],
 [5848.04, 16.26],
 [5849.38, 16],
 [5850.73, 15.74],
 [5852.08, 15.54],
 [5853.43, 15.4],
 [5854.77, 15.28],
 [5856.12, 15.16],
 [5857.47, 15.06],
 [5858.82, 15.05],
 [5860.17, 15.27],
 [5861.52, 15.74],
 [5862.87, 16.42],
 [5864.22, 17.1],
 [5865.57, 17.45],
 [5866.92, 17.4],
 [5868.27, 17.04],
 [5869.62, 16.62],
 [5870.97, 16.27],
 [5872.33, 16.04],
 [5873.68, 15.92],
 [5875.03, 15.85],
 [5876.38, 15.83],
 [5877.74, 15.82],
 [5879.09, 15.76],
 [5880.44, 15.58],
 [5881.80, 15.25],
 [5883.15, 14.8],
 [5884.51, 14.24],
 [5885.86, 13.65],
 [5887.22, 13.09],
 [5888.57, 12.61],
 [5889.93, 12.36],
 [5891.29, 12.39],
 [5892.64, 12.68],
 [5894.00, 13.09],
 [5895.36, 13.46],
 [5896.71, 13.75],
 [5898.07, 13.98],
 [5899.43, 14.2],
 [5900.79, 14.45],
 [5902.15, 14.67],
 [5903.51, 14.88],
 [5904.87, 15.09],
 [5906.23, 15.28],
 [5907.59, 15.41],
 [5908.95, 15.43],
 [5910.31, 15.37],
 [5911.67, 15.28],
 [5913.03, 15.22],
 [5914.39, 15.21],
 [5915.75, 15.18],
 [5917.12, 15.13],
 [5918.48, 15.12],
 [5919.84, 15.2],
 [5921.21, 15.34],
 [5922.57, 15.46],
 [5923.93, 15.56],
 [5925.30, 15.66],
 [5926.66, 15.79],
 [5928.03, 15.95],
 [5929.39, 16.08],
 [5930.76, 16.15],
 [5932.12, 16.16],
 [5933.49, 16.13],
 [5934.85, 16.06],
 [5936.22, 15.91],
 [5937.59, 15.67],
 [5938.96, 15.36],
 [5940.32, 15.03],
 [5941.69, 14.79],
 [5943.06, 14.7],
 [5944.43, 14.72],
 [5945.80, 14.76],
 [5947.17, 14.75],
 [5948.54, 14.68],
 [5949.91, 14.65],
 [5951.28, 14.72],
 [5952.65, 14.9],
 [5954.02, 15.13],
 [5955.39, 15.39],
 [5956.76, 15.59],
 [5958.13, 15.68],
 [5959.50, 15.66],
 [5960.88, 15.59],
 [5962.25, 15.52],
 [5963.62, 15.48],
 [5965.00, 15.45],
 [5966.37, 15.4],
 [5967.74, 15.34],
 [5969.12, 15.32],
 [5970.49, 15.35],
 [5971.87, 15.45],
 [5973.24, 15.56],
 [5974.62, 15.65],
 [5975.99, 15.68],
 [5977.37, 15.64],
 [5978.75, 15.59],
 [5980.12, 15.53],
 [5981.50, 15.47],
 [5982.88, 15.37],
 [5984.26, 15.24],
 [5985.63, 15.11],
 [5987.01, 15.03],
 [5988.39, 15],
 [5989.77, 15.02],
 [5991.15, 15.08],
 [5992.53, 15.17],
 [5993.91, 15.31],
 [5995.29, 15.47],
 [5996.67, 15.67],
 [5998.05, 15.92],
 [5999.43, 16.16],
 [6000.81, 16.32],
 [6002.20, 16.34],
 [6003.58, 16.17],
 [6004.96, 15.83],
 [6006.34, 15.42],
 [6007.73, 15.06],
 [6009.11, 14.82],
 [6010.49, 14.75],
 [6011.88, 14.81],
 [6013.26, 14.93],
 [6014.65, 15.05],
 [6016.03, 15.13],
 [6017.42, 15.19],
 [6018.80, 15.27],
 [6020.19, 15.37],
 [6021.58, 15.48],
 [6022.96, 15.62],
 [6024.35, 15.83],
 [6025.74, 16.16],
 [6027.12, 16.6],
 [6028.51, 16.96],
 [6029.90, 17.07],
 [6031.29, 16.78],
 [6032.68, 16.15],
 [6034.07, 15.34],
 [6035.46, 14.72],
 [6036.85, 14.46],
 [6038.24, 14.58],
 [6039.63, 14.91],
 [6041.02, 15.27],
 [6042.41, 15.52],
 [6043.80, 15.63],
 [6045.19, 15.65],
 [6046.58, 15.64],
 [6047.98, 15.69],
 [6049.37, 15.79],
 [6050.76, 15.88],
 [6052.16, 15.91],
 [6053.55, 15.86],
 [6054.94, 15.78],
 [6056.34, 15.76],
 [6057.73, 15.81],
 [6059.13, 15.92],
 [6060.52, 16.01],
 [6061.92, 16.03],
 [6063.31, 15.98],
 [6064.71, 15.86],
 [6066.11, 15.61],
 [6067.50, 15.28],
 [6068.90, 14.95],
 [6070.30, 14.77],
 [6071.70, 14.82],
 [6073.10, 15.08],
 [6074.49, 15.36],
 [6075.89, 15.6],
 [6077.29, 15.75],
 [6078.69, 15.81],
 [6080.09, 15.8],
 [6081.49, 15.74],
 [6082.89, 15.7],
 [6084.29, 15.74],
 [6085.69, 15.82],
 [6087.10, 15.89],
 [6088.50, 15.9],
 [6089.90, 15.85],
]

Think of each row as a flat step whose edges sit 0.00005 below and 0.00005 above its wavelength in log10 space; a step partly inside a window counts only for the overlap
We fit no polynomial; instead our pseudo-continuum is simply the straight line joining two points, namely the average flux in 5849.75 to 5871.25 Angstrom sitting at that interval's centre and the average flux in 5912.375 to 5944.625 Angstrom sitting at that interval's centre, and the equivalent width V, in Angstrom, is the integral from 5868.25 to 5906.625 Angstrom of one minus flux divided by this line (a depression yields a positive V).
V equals 3.0 Angstrom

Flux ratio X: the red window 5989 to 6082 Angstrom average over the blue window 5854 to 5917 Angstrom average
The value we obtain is 1.0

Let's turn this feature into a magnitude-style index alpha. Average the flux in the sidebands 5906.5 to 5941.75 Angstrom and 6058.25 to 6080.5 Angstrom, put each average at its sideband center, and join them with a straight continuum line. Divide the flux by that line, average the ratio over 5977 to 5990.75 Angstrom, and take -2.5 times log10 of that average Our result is 0.02 mag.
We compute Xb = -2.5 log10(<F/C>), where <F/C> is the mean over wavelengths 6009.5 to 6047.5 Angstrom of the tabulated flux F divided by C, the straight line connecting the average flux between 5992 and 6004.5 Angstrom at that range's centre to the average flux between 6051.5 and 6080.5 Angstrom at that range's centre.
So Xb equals 0.016 mag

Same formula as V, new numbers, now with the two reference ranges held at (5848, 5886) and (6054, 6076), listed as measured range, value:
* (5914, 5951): 0.8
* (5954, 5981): 0.3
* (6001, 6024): 0.4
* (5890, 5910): 2.0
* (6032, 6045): 0.3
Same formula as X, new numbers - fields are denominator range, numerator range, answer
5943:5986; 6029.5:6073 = 1.02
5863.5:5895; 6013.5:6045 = 1.03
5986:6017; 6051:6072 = 1.02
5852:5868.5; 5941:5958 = 0.93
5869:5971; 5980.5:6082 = 1.03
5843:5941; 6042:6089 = 1.02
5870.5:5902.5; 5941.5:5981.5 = 1.06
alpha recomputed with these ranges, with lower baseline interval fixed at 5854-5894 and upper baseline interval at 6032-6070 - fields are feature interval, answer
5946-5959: 0.02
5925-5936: -0.05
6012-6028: 0.00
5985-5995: 0.02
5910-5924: 0.00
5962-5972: 0.00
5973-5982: -0.01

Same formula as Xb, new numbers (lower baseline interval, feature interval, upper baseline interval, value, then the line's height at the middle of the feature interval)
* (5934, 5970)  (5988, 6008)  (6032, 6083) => -0.02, 15.4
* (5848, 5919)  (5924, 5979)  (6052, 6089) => -0.01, 15.3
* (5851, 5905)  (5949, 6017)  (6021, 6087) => 0.00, 15.4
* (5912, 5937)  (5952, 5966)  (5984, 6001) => 0.01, 15.5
